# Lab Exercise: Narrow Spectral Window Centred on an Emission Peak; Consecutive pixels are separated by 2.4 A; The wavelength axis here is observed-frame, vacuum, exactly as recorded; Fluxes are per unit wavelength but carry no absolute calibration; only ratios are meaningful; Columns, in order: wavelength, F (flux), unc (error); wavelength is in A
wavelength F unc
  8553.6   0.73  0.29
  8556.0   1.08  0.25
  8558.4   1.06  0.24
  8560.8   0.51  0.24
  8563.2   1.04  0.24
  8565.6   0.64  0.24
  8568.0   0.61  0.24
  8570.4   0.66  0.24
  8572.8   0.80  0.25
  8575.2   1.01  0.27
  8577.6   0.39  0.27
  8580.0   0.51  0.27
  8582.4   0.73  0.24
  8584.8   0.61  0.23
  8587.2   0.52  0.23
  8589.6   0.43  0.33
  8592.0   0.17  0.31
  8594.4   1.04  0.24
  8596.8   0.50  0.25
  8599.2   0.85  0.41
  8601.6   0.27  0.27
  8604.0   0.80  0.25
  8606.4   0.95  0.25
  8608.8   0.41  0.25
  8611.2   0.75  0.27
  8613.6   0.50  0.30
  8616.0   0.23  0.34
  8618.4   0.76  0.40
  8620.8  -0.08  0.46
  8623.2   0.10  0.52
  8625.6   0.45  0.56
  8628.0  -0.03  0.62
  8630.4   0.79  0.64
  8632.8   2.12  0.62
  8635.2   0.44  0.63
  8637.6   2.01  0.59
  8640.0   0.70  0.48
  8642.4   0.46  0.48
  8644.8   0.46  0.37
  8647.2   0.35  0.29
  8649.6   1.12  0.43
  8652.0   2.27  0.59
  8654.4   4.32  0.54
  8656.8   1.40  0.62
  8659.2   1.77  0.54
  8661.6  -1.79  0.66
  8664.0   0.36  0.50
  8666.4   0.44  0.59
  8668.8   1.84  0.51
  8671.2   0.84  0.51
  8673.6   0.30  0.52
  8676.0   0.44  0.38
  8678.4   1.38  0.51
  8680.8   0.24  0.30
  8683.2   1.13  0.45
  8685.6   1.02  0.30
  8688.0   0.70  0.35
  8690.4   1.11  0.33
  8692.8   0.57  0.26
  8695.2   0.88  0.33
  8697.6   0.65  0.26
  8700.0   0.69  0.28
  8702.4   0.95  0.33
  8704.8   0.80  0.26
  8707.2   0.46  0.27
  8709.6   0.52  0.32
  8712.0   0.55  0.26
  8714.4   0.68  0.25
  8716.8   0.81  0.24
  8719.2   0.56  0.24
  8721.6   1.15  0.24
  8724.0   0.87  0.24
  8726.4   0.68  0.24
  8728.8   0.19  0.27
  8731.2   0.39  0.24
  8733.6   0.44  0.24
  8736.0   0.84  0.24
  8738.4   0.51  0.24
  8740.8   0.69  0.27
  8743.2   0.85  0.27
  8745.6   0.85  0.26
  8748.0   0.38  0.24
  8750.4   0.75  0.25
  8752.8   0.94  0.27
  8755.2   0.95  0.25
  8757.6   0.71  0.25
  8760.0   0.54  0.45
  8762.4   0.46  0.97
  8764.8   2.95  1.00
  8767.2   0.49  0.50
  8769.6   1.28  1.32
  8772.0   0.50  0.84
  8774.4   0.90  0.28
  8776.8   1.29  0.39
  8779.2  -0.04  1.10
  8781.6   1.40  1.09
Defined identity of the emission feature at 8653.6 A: H-gamma 4340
